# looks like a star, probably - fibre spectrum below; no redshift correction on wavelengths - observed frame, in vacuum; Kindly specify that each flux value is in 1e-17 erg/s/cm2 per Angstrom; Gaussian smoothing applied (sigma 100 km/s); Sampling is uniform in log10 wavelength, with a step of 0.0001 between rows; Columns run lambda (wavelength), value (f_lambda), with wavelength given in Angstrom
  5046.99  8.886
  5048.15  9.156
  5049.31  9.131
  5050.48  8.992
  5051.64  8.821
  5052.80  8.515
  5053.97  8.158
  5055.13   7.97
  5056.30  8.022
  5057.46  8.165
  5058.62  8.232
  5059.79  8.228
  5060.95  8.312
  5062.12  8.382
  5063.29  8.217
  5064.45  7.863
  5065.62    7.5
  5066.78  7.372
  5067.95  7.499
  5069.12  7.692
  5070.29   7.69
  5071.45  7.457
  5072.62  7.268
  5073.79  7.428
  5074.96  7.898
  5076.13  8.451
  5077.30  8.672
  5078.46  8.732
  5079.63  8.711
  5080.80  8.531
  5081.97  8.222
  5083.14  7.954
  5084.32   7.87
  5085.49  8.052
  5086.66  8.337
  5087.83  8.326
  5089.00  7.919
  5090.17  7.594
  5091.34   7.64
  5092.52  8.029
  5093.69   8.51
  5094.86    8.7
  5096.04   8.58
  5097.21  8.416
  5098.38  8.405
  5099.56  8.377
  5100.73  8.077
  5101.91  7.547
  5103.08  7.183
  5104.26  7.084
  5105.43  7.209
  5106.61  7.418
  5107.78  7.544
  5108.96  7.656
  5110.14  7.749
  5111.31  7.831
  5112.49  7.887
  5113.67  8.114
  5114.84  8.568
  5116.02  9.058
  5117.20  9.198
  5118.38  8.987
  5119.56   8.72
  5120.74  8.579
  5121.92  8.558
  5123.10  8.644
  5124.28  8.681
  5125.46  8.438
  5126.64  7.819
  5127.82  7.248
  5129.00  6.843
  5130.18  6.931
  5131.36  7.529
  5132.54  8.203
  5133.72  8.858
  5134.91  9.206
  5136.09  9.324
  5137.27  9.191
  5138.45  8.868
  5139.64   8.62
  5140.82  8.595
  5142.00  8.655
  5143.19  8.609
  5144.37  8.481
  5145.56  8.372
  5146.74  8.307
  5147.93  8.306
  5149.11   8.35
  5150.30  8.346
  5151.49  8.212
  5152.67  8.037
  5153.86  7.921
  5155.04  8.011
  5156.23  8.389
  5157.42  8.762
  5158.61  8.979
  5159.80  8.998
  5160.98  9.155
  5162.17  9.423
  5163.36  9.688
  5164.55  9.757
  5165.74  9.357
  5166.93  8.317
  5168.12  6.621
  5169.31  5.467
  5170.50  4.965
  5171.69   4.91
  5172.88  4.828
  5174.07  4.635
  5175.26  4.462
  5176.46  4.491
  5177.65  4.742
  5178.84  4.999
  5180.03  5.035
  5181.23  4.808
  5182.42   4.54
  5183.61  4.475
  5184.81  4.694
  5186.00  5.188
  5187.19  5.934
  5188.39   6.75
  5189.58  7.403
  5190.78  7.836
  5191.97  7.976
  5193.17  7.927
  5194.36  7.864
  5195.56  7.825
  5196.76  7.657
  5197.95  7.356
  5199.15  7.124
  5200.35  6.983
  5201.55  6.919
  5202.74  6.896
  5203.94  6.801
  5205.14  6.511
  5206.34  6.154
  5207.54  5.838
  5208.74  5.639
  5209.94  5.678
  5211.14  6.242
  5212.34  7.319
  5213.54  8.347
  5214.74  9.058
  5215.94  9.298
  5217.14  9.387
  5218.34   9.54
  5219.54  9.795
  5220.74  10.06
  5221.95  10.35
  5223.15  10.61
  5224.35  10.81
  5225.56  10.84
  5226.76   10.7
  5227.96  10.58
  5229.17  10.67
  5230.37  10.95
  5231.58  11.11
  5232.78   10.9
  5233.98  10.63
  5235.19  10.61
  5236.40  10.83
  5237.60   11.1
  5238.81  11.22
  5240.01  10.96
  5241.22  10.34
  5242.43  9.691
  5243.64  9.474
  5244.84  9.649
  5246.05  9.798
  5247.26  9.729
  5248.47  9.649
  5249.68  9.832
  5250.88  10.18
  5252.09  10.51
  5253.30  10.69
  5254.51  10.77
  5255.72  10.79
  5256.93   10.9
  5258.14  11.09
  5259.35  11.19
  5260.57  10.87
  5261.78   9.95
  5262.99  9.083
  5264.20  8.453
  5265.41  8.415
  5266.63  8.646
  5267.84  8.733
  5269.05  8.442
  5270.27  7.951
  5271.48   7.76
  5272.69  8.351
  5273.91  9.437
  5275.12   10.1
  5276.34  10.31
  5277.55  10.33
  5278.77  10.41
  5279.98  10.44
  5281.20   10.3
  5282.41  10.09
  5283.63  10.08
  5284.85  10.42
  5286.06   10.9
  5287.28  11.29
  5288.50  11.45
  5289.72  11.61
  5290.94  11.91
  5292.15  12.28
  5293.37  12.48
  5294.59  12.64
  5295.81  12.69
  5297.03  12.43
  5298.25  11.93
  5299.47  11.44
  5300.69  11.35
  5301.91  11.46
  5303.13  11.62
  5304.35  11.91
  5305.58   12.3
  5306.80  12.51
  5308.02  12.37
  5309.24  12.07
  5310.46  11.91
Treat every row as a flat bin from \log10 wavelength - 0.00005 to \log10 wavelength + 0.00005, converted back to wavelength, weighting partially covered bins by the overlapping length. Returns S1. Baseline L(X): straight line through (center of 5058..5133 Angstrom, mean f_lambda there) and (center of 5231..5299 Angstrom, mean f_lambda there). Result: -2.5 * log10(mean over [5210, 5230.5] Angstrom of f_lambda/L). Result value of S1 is 0.03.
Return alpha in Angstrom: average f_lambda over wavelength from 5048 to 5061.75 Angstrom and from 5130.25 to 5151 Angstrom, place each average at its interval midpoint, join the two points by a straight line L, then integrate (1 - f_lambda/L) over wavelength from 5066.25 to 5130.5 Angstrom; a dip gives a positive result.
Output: 3.4 Angstrom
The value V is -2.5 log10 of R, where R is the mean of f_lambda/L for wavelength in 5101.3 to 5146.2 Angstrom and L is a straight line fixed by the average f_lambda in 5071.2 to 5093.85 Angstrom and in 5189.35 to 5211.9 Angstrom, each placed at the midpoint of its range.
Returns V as -0.07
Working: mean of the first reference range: 8.08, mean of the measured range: 8.21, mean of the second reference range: 6.97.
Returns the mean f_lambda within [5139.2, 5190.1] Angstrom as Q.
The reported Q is 7.12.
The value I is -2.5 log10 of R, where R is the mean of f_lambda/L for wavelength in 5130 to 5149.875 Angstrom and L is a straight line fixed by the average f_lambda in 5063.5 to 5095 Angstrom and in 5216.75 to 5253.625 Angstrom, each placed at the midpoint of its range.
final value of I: 0.05 mag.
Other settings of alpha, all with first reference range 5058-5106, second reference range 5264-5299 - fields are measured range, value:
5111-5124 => -0.2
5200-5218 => 4.4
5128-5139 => 0.4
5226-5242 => -1.6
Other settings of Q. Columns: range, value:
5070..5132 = 8.06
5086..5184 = 7.77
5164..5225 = 6.99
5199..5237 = 8.87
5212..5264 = 10.2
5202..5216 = 6.89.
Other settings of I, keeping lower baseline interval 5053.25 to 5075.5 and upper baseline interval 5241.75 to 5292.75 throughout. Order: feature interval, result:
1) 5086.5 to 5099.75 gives -0.007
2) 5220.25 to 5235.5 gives -0.113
